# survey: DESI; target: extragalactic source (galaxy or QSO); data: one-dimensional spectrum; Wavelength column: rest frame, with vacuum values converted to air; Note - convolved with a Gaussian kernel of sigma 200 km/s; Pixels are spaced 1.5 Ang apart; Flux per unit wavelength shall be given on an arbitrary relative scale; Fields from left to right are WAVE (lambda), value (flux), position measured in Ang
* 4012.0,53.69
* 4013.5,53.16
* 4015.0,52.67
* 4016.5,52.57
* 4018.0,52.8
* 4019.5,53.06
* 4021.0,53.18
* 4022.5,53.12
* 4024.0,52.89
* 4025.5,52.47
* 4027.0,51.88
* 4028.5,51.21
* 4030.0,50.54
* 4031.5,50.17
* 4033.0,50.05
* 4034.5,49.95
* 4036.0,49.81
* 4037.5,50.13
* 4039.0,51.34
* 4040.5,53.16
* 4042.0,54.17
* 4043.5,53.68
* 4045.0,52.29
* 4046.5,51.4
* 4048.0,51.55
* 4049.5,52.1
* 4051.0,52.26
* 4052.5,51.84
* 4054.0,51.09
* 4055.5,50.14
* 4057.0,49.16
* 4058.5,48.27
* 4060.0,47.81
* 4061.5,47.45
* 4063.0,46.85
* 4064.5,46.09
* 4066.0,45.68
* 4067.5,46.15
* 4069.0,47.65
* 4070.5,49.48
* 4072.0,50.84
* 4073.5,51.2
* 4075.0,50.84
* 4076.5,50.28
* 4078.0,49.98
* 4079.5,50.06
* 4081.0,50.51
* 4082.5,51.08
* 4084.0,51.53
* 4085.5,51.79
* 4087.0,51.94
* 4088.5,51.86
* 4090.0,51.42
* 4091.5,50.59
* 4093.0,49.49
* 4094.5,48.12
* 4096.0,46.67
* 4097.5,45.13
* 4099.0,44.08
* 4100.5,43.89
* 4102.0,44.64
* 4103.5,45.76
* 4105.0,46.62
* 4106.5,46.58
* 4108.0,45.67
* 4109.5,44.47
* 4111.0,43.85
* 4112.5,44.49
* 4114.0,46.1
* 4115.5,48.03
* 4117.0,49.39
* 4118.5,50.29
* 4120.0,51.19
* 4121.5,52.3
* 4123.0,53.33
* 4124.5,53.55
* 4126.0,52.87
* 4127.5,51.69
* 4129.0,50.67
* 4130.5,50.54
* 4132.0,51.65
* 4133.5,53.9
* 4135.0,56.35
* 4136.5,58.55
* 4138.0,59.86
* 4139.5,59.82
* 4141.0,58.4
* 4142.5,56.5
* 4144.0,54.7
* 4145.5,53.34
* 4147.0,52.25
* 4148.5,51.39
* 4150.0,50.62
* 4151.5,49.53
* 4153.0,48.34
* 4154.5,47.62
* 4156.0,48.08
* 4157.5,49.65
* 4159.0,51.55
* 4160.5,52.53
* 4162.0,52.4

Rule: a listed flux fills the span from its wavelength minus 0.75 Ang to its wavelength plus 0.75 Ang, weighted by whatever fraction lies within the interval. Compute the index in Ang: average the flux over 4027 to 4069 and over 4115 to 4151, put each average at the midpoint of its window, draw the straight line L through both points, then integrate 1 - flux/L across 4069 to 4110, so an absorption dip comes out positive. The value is 2.4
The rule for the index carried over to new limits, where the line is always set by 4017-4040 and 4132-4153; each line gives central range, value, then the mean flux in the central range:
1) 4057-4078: 1.7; 48.4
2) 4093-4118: 3.6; 46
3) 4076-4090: 0.5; 51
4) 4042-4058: 0.2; 51.6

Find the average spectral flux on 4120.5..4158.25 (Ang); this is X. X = 53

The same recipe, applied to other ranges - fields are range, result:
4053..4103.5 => 48.8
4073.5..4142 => 50.3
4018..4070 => 50.6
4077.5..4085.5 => 50.8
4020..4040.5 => 51.4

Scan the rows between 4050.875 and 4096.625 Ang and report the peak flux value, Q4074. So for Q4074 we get 52.26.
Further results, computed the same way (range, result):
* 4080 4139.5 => 59.86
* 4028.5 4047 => 54.17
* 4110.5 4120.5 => 51.19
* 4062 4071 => 49.48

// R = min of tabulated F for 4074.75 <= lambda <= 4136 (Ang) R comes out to 43.85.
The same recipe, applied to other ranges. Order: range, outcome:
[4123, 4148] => 50.54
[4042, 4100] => 44.08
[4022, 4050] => 49.81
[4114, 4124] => 46.1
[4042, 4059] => 48.27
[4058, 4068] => 45.68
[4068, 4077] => 47.65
